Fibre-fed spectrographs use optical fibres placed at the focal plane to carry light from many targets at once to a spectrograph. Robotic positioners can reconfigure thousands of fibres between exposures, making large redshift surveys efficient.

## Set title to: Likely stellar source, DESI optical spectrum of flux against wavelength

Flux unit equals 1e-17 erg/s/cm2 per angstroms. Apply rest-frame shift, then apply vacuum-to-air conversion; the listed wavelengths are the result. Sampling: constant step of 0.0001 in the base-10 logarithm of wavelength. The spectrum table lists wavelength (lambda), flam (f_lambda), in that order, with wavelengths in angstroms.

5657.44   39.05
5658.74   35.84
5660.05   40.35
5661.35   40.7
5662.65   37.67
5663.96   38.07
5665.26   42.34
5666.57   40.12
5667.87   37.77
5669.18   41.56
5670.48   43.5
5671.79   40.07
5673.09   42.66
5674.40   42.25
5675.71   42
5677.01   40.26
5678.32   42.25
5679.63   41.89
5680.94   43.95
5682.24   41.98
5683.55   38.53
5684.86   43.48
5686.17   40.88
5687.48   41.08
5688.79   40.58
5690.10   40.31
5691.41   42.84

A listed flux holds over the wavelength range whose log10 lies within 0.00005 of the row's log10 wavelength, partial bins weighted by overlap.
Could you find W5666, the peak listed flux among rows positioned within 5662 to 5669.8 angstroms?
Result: 42.34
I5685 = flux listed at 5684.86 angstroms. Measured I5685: 43.48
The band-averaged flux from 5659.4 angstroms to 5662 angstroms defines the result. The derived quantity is 40.6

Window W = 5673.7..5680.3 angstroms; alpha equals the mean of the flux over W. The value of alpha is 41.7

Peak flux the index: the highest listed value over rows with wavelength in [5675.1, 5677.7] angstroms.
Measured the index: 42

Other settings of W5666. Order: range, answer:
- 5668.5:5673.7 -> 43.5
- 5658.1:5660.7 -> 40.35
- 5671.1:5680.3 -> 42.66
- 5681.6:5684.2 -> 41.98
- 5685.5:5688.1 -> 41.08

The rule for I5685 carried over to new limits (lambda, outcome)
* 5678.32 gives 42.25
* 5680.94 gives 43.95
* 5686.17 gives 40.88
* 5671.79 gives 40.07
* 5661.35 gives 40.7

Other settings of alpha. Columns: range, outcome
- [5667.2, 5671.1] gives 41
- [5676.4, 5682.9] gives 42.1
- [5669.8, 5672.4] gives 41.8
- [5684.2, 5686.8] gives 42.2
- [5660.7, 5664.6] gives 38.8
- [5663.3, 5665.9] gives 40.2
